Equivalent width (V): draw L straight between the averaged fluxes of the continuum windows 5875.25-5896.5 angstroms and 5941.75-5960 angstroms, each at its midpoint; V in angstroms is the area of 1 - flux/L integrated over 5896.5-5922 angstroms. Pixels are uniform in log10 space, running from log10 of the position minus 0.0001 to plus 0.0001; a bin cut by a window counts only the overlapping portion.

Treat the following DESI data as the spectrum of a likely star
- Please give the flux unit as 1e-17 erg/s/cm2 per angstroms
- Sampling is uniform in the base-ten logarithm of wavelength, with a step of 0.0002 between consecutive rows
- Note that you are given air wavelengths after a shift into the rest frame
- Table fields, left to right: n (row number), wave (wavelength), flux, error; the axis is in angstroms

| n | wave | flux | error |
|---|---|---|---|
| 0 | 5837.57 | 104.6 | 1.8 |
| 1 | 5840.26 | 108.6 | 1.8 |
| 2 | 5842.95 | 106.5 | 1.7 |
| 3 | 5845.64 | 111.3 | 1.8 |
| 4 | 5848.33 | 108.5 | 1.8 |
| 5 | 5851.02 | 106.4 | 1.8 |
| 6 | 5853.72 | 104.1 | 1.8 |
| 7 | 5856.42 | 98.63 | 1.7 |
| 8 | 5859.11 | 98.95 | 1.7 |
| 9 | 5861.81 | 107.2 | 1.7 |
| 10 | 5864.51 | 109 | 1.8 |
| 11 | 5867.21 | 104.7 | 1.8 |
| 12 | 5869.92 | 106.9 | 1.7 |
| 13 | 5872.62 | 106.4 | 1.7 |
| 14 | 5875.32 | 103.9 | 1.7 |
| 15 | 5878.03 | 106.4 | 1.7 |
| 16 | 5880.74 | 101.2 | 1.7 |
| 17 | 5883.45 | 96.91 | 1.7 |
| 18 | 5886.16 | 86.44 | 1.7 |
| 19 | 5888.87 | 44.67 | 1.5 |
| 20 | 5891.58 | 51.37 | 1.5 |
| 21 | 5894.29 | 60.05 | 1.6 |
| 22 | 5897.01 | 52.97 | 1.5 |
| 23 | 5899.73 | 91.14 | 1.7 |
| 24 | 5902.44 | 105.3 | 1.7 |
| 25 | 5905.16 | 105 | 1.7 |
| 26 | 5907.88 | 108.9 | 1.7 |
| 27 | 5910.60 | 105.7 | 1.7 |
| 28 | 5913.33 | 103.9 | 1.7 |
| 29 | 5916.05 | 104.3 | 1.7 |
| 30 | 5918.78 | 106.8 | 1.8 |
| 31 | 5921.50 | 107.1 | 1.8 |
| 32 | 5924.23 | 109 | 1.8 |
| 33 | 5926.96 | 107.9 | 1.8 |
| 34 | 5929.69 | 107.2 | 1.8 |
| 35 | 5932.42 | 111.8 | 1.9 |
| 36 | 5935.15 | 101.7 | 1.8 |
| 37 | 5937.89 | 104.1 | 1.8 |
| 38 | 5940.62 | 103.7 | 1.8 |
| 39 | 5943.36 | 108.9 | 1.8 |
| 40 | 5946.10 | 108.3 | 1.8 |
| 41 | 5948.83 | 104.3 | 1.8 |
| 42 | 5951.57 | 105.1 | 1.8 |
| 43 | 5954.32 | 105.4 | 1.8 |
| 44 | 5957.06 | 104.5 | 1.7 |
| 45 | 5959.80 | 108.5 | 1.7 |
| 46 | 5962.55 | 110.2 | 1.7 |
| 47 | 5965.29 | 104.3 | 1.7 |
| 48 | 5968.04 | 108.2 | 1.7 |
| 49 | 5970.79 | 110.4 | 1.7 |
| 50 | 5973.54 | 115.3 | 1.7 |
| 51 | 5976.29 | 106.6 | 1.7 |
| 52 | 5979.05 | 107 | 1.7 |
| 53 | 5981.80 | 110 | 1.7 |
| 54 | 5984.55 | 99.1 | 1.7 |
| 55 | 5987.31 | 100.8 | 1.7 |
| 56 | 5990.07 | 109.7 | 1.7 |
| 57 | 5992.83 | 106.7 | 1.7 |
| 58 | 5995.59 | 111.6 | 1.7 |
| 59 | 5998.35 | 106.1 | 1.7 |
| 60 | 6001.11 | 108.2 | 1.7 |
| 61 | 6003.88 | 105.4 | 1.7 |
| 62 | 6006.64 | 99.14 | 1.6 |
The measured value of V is -3.31 angstroms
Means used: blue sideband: 78.8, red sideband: 106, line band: 100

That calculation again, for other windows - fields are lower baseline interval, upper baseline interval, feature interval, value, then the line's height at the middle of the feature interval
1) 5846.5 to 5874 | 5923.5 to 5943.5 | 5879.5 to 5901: 6.7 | 106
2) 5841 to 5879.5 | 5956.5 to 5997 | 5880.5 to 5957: 7.0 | 107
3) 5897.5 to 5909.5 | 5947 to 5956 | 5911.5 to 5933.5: -1.2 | 101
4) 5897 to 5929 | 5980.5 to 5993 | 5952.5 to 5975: -0.8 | 104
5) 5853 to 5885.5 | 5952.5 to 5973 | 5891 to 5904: 3.8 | 105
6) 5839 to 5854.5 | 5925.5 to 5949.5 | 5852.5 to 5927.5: 7.7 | 107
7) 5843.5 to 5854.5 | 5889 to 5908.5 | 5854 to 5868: -0.4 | 101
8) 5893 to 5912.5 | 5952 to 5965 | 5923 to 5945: -1.6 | 99.5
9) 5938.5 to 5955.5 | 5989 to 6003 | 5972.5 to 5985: -0.1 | 107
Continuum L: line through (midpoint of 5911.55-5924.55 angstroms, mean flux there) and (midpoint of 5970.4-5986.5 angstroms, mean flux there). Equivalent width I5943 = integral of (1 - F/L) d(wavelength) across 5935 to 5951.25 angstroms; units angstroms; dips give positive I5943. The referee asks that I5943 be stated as 0.19 angstroms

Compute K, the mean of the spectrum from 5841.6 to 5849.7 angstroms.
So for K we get 109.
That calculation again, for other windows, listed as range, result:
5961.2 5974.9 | 110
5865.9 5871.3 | 106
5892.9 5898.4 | 56.6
